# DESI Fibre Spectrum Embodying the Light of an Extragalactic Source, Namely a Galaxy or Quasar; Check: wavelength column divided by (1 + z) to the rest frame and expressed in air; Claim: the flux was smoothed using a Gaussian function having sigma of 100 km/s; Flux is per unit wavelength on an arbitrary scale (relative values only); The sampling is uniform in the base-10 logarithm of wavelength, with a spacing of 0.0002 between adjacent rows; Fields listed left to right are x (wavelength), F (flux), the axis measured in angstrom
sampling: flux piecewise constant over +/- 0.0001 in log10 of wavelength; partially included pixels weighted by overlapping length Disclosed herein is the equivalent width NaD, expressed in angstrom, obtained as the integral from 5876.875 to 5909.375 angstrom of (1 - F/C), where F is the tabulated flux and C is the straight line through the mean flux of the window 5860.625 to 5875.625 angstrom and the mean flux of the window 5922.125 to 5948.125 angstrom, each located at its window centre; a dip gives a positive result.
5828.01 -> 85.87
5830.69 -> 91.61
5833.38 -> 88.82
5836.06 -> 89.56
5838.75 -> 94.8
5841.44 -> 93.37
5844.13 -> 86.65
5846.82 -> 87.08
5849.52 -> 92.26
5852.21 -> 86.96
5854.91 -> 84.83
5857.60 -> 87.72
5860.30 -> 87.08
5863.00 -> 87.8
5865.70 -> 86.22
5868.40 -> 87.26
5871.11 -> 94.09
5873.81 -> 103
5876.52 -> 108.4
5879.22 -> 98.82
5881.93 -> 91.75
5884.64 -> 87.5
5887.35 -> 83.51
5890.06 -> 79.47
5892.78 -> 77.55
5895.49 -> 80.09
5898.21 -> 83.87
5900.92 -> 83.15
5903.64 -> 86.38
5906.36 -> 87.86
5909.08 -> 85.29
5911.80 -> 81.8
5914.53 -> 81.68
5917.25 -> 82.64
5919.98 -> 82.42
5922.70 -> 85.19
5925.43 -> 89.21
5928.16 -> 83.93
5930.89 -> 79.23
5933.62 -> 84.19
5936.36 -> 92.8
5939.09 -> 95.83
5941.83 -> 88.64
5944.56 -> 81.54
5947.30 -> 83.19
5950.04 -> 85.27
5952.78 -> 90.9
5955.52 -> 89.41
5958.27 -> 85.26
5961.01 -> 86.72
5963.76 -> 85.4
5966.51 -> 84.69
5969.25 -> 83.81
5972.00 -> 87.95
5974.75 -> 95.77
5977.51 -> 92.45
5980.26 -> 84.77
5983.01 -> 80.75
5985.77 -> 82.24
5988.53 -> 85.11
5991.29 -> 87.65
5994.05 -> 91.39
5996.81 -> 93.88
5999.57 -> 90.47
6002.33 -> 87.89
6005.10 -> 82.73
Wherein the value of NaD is 1.3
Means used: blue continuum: 91.8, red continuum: 86.5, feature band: 86.2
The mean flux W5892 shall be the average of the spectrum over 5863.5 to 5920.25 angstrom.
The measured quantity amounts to 87.4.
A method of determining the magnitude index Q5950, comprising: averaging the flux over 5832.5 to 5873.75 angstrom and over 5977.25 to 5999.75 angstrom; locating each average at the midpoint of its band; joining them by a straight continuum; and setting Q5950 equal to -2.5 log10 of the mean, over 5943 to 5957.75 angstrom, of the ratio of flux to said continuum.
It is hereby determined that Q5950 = 0.02 mag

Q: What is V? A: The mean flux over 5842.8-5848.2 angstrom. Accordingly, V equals 86.8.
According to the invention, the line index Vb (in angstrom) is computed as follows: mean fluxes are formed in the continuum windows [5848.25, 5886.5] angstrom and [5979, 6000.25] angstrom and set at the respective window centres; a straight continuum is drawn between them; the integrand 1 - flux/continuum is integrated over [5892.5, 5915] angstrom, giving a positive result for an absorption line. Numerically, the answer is 1.70 angstrom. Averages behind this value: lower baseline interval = 91.6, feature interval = 83.4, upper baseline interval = 86.9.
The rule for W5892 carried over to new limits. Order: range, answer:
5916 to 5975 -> 86.4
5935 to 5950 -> 88.1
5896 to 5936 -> 84.2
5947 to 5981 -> 87.5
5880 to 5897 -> 83.8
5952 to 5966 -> 87.2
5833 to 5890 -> 90.6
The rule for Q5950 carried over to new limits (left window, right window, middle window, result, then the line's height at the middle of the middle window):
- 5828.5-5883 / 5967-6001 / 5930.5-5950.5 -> 0.029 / 89.1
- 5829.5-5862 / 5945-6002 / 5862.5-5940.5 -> 0.014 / 88.4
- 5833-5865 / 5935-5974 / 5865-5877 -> -0.080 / 88.6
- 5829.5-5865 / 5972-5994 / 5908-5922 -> 0.068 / 88.2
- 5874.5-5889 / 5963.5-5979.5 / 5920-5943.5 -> 0.047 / 90.9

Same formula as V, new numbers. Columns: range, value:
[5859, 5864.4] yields 87.4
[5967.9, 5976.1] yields 89.2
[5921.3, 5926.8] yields 87.2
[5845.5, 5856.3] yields 87.8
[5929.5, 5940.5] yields 88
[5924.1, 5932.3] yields 84.1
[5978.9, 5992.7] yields 84.1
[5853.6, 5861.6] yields 86.6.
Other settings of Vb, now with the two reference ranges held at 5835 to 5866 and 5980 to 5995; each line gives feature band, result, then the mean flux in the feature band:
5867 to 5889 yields -1.5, 94.1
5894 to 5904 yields 0.5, 83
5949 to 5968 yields -0.2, 86.8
